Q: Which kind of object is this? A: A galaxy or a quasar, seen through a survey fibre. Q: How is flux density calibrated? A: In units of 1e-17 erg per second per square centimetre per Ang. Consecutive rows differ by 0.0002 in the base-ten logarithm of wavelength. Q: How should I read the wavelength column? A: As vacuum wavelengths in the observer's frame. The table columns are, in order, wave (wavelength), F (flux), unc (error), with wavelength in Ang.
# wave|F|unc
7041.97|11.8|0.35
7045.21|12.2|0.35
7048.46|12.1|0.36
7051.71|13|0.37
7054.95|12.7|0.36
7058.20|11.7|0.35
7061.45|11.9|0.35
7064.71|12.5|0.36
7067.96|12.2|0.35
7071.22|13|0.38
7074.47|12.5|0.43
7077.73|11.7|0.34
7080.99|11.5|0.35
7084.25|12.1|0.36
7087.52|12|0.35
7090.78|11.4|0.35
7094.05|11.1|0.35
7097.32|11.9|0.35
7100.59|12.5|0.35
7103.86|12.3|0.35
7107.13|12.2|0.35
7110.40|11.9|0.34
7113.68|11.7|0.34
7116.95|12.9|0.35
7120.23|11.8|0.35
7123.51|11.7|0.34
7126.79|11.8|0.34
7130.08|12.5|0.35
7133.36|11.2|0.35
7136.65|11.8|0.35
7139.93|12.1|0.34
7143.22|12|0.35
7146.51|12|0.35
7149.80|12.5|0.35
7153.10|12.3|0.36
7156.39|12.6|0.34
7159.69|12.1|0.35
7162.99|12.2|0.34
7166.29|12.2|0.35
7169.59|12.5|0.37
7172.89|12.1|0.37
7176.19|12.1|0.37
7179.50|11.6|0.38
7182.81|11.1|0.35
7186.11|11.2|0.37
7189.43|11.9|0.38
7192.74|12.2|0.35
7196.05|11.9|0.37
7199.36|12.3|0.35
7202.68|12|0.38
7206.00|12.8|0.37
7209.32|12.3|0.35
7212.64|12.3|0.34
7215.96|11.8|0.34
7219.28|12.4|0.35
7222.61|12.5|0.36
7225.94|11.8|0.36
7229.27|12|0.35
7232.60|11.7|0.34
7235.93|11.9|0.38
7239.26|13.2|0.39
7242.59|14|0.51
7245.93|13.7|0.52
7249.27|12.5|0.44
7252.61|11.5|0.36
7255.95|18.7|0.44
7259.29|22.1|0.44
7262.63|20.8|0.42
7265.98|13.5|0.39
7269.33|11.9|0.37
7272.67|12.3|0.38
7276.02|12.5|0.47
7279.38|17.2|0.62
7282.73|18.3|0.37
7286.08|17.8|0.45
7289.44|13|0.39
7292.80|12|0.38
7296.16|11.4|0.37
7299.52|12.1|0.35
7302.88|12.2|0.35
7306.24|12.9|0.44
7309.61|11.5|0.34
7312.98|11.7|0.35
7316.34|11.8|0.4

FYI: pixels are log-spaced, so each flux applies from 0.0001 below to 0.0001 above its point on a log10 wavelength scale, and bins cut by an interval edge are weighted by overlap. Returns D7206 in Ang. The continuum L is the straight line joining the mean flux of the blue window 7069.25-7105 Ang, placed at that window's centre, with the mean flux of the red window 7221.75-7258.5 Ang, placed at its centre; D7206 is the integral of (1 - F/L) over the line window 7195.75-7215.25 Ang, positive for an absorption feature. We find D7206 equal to 1.1 Ang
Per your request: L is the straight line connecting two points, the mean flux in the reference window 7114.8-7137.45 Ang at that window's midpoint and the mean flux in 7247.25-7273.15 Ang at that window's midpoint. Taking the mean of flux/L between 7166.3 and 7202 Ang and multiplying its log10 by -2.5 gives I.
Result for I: 0.14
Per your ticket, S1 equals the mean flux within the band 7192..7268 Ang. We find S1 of 13.5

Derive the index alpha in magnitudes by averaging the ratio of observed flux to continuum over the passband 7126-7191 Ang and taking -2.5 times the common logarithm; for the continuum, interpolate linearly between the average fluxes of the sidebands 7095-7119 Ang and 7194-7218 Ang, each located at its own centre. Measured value 0.02 mag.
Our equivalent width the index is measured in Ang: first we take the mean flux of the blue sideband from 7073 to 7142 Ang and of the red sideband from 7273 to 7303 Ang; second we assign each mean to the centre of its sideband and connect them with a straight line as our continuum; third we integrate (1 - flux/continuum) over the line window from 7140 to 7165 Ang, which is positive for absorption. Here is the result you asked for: 0.5 Ang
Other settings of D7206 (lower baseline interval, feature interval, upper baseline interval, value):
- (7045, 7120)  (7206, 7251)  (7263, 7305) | 3.1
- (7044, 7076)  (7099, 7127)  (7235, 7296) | 1.9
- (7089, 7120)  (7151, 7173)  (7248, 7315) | 0.7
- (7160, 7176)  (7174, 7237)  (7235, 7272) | 6.5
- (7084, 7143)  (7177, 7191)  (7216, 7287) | 1.8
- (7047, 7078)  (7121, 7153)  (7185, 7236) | 0.7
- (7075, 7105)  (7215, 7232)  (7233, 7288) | 2.7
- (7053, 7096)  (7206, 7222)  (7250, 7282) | 2.6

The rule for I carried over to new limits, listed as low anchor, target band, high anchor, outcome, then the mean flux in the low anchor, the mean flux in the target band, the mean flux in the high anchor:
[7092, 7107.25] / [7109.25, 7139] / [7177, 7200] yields 0.00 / 12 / 11.9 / 11.7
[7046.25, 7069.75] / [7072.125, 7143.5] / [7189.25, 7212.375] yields 0.03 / 12.3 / 11.9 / 12.2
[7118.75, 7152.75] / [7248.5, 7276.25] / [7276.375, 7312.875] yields -0.15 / 12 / 15.3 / 13.7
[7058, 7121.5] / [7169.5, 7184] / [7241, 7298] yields 0.14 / 12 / 11.8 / 14.9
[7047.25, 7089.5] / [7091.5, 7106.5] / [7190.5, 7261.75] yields 0.04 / 12.2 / 11.9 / 13.2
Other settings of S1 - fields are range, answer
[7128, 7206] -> 12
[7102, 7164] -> 12.1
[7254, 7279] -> 16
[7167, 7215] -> 12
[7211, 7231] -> 12.1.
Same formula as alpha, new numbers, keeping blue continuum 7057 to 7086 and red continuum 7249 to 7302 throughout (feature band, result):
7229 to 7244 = 0.14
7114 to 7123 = 0.05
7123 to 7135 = 0.10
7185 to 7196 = 0.16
